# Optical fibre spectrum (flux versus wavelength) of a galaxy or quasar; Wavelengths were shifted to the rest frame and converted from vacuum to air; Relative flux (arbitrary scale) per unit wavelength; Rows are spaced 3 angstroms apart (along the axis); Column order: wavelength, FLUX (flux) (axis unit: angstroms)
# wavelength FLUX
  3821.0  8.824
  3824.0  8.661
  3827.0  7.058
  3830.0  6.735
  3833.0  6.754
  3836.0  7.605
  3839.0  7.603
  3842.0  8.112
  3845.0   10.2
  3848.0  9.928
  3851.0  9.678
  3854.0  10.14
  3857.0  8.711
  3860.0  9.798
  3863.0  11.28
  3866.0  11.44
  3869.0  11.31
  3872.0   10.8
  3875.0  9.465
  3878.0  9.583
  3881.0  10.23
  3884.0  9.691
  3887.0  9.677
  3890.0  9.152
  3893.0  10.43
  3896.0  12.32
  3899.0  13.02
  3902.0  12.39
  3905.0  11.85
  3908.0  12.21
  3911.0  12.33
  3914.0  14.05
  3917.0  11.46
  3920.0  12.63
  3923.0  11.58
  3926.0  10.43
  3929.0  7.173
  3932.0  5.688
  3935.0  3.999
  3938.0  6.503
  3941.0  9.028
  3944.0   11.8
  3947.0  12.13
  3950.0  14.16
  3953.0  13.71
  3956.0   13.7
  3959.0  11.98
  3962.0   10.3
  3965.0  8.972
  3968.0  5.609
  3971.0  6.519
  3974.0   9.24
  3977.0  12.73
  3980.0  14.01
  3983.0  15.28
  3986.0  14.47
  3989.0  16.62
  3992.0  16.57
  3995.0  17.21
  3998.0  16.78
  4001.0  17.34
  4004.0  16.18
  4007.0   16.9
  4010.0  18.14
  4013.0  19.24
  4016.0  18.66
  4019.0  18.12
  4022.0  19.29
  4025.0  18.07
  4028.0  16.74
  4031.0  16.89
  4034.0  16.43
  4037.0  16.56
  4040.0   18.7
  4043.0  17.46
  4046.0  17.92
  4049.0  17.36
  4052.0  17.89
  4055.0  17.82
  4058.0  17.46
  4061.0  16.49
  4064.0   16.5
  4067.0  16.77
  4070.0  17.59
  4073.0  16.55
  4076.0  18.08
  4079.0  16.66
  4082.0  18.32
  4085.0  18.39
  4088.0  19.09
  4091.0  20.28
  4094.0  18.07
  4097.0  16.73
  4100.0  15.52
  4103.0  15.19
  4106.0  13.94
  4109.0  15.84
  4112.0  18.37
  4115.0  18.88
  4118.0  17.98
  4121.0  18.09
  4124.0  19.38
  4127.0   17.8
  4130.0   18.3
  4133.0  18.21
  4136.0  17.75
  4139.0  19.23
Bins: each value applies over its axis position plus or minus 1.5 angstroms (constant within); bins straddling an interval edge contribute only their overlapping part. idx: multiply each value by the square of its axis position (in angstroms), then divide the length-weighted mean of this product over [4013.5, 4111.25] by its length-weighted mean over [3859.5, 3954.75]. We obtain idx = 1.8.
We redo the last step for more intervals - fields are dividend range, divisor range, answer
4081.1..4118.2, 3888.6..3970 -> 1.78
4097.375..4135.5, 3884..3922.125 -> 1.64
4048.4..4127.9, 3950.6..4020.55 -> 1.28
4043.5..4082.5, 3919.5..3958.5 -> 1.81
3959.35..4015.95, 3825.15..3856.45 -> 1.81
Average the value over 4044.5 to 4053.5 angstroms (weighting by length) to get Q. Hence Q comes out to 17.7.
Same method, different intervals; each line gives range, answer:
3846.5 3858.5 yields 9.61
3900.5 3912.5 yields 12.2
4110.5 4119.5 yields 18.4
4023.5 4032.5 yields 17.2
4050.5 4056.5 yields 17.9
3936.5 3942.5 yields 7.77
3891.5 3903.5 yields 12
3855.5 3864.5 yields 9.93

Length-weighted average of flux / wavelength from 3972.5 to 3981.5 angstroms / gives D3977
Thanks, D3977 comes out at 12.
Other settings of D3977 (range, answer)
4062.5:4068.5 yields 16.6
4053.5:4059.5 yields 17.6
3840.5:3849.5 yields 9.41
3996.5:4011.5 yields 17.1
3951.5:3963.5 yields 12.4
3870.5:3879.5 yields 9.95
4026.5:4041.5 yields 17.1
